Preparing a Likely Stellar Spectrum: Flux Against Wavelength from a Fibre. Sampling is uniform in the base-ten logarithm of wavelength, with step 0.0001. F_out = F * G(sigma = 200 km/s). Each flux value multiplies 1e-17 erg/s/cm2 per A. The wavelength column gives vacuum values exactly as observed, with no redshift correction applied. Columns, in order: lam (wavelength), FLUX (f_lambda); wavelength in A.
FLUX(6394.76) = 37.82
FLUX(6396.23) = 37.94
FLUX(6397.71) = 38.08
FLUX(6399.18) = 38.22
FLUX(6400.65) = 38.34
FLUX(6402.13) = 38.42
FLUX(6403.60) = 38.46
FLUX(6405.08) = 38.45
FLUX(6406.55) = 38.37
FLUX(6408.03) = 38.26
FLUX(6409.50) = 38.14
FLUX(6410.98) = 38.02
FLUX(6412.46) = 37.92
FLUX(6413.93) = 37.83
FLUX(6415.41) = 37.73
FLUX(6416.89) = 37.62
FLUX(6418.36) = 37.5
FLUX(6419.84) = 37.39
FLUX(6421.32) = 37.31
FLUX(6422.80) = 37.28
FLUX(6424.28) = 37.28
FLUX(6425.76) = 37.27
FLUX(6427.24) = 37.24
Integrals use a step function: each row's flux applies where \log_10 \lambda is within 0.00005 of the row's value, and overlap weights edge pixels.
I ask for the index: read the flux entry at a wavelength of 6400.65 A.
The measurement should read 38.34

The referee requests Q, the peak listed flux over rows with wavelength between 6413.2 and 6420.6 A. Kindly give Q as 37.83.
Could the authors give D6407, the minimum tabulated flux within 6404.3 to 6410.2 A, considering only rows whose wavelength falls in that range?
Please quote 38.14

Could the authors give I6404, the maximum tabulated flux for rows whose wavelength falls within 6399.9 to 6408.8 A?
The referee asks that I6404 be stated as 38.46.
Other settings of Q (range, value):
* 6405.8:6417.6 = 38.37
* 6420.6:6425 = 37.31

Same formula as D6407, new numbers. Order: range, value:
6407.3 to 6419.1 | 37.5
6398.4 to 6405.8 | 38.22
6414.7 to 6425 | 37.28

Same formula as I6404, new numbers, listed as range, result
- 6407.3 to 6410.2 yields 38.26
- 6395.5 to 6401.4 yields 38.34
